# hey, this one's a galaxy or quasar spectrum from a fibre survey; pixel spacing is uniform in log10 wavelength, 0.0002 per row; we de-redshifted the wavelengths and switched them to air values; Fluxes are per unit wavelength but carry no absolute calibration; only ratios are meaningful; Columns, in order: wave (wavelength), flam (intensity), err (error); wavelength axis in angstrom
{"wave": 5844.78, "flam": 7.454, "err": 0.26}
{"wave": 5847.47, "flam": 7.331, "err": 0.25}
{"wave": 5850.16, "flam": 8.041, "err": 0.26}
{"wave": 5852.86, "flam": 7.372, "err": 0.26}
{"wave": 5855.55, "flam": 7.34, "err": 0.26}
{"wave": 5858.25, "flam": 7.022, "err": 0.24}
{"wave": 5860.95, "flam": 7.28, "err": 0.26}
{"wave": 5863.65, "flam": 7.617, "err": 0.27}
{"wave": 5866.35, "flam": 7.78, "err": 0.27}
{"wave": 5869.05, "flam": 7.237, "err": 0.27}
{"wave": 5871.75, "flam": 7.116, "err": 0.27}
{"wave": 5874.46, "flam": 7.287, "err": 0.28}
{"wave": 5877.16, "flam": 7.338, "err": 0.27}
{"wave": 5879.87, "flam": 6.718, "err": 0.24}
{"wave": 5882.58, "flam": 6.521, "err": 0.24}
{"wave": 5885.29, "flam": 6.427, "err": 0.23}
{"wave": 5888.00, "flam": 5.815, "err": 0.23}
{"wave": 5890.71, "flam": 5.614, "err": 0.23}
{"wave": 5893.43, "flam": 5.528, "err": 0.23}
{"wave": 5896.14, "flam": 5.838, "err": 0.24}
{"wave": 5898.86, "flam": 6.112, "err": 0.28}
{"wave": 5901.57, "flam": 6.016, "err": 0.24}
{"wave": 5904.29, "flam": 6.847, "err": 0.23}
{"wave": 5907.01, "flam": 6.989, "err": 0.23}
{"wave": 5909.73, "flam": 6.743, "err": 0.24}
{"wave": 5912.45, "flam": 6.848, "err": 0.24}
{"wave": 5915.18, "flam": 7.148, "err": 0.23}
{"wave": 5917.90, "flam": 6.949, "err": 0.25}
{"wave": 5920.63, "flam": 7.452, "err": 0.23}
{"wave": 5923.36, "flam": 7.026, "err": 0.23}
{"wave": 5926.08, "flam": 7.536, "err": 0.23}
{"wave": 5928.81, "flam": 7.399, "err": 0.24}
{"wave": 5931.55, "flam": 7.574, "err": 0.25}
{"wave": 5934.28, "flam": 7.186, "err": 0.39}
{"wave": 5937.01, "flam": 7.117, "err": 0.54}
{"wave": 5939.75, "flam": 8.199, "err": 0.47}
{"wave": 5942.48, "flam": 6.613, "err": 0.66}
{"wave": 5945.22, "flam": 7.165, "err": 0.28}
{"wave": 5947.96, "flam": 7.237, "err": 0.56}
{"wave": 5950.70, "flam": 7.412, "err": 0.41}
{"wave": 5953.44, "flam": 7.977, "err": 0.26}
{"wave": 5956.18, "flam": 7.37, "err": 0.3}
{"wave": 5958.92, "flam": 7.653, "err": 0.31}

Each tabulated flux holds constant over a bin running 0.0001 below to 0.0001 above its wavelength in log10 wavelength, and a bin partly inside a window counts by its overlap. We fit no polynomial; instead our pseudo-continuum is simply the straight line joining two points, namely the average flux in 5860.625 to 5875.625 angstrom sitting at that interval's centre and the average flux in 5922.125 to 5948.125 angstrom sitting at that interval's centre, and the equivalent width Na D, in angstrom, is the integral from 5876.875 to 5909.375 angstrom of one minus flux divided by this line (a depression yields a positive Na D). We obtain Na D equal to 4.7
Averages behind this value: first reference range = 7.4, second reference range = 7.31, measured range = 6.29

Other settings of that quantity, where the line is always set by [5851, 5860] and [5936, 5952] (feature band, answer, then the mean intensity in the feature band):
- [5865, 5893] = 2.10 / 6.74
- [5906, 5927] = 0.61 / 7.08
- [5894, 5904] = 1.71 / 6.05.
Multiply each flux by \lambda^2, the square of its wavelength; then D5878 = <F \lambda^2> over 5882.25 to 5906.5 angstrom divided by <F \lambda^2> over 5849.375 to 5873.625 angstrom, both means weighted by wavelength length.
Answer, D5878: 0.8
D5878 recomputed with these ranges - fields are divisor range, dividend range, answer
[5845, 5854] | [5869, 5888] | 0.91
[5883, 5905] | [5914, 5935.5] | 1.22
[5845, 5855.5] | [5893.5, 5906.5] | 0.83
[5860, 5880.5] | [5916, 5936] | 1.02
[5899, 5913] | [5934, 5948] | 1.11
